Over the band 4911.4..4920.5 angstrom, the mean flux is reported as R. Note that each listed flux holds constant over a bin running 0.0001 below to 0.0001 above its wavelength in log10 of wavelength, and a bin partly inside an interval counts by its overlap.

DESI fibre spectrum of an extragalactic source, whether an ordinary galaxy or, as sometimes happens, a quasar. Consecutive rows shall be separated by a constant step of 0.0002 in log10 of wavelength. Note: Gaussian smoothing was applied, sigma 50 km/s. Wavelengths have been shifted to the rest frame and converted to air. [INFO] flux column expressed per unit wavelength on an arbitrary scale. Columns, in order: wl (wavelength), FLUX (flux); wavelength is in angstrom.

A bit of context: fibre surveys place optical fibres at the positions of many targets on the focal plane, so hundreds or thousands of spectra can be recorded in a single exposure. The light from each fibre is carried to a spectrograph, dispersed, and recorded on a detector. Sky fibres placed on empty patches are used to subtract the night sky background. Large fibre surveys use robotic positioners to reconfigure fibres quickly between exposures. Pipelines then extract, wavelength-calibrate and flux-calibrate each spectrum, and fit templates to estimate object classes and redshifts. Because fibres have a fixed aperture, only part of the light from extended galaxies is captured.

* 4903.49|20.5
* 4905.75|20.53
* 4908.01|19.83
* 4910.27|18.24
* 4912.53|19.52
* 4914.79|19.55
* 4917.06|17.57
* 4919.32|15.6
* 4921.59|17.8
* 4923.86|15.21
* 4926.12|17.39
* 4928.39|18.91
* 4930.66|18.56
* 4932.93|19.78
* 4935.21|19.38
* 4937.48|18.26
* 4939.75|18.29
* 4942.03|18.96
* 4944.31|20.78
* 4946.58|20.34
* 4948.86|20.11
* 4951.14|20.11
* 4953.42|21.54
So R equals 18.1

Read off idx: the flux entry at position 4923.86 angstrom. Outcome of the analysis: 15.21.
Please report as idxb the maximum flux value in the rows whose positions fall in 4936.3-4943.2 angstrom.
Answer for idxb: 18.96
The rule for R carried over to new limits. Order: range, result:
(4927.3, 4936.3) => 19.1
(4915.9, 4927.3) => 16.7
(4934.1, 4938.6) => 18.8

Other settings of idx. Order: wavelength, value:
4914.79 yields 19.55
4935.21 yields 19.38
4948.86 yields 20.11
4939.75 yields 18.29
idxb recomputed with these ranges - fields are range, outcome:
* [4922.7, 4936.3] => 19.78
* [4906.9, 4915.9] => 19.83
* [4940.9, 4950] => 20.78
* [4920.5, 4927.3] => 17.8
